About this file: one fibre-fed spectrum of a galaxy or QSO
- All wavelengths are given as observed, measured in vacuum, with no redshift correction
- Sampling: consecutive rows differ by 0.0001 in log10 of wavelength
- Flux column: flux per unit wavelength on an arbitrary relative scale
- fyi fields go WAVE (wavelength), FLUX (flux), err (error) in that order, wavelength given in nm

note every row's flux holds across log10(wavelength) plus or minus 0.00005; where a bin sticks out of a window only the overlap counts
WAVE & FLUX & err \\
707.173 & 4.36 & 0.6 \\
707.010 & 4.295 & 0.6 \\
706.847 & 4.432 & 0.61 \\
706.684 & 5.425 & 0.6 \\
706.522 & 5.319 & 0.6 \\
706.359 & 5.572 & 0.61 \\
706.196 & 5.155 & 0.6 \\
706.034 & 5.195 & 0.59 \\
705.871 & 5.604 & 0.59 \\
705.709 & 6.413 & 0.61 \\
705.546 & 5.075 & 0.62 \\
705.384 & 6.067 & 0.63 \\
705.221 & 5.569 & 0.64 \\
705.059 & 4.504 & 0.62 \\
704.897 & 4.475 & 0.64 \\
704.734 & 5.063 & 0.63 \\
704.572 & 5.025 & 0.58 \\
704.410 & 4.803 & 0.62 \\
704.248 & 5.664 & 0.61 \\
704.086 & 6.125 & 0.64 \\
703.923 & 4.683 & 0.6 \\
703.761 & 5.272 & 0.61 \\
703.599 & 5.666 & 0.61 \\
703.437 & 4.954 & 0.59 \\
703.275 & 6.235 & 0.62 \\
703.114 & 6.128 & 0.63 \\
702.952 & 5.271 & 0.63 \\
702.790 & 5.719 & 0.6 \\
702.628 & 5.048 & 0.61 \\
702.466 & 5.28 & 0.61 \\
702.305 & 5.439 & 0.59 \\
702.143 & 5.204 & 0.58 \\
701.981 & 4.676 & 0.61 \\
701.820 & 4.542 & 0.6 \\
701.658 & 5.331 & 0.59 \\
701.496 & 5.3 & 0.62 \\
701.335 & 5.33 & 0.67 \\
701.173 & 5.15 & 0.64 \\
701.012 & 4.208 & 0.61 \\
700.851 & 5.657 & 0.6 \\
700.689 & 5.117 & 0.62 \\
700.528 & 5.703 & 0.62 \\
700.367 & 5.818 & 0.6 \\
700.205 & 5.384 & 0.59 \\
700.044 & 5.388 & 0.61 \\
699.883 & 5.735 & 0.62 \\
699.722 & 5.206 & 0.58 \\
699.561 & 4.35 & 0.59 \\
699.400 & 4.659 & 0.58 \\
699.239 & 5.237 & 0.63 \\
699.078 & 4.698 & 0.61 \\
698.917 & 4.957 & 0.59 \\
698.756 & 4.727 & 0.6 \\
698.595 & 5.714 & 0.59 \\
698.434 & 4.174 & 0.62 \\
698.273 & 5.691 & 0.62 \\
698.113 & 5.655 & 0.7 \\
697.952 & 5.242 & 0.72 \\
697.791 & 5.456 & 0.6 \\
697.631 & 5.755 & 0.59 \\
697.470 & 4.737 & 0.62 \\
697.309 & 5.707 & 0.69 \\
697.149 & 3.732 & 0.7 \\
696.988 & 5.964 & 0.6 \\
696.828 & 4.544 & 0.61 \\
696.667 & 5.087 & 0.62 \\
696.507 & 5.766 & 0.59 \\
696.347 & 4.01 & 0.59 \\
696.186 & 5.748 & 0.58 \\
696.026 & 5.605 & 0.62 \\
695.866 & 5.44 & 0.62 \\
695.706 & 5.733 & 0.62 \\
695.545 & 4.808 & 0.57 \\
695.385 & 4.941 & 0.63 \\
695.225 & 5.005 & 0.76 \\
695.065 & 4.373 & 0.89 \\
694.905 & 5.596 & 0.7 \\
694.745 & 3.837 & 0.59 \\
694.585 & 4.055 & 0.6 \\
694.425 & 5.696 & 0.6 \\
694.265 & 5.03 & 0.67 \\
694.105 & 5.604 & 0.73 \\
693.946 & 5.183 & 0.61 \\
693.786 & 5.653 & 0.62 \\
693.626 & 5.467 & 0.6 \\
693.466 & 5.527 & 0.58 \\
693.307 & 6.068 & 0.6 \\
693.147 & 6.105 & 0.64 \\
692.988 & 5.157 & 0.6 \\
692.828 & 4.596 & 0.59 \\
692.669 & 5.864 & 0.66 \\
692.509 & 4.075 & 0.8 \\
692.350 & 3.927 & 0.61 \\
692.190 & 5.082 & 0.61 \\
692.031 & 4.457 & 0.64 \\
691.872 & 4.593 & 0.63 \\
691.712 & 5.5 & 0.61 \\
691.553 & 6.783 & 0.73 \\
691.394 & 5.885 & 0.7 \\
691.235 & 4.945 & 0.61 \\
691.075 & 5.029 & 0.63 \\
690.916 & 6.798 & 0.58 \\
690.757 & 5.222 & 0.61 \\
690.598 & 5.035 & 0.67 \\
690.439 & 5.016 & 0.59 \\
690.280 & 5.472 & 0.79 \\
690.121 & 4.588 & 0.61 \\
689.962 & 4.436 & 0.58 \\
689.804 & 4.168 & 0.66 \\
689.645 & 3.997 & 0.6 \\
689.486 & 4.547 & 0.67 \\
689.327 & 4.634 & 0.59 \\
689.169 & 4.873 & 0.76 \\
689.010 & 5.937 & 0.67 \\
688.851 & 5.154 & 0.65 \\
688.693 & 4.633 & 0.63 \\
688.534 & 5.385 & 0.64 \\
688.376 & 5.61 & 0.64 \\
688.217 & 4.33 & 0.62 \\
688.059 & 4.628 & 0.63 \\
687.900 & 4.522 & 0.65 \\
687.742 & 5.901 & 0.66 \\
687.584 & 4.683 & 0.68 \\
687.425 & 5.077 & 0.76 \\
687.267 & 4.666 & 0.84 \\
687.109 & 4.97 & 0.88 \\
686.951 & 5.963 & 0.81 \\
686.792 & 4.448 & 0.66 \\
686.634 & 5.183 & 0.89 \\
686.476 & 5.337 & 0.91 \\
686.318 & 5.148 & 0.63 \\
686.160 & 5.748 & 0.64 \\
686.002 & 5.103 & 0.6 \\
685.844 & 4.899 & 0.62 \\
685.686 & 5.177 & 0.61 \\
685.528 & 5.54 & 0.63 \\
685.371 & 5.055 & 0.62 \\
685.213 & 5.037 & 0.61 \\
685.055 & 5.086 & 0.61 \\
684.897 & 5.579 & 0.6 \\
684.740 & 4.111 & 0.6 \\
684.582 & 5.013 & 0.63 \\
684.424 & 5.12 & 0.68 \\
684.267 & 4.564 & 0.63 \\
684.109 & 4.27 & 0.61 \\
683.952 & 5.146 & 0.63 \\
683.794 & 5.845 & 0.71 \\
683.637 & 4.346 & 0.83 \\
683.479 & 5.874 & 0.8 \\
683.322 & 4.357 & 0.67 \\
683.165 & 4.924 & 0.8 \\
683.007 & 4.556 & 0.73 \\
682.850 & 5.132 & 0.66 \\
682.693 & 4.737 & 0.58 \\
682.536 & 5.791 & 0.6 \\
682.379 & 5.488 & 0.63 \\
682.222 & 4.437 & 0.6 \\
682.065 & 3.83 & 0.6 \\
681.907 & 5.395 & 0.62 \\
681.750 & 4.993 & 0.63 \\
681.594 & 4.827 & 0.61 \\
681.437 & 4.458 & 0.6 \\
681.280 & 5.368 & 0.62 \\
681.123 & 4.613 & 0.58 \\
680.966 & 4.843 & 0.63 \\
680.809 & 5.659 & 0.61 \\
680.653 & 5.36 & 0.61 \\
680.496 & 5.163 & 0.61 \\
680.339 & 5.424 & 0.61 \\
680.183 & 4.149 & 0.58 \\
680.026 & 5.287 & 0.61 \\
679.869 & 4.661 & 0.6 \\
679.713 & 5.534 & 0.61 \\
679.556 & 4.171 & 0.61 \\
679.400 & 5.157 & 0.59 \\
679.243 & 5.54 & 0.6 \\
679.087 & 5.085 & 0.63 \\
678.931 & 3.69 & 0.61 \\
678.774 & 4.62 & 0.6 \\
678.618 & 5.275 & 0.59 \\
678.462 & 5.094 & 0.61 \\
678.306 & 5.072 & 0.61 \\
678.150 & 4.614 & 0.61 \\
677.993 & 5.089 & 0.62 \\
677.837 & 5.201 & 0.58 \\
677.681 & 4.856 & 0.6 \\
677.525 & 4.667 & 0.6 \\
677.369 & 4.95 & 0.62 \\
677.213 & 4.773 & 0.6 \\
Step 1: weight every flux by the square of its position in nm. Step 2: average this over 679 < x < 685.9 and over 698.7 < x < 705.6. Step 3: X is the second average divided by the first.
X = 1.11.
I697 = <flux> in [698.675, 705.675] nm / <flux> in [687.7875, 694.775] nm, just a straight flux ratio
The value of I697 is 1.03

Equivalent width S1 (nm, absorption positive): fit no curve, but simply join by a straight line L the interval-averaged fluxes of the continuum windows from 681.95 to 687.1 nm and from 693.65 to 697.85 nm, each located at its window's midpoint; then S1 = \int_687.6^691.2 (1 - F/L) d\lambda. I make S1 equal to 0.06 nm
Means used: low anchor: 5.03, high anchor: 5.12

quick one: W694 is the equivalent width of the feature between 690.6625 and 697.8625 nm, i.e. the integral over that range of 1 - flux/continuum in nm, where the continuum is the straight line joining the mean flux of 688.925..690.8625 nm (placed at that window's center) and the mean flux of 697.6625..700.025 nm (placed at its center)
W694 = -0.31 nm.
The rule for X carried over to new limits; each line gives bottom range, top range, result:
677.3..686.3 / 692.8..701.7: 1.09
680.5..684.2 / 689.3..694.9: 1.06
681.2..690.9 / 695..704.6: 1.09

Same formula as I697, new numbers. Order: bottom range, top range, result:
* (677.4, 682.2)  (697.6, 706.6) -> 1.07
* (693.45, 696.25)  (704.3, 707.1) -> 1.00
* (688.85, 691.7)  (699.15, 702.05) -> 1.00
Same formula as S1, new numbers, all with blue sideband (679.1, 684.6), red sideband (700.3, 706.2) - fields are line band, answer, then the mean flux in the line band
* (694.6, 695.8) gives 0.08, 4.86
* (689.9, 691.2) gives -0.02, 5.2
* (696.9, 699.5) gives 0.05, 5.12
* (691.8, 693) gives 0.10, 4.7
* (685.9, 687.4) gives -0.03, 5.17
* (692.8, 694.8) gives -0.04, 5.26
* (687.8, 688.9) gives 0.04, 4.91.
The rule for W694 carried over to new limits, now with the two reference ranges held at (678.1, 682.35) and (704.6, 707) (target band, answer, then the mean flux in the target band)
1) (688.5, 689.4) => -0.01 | 5.09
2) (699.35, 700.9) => -0.04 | 5.31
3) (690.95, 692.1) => -0.07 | 5.38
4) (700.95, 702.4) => 0.04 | 5.03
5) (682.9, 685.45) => 0.01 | 4.93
